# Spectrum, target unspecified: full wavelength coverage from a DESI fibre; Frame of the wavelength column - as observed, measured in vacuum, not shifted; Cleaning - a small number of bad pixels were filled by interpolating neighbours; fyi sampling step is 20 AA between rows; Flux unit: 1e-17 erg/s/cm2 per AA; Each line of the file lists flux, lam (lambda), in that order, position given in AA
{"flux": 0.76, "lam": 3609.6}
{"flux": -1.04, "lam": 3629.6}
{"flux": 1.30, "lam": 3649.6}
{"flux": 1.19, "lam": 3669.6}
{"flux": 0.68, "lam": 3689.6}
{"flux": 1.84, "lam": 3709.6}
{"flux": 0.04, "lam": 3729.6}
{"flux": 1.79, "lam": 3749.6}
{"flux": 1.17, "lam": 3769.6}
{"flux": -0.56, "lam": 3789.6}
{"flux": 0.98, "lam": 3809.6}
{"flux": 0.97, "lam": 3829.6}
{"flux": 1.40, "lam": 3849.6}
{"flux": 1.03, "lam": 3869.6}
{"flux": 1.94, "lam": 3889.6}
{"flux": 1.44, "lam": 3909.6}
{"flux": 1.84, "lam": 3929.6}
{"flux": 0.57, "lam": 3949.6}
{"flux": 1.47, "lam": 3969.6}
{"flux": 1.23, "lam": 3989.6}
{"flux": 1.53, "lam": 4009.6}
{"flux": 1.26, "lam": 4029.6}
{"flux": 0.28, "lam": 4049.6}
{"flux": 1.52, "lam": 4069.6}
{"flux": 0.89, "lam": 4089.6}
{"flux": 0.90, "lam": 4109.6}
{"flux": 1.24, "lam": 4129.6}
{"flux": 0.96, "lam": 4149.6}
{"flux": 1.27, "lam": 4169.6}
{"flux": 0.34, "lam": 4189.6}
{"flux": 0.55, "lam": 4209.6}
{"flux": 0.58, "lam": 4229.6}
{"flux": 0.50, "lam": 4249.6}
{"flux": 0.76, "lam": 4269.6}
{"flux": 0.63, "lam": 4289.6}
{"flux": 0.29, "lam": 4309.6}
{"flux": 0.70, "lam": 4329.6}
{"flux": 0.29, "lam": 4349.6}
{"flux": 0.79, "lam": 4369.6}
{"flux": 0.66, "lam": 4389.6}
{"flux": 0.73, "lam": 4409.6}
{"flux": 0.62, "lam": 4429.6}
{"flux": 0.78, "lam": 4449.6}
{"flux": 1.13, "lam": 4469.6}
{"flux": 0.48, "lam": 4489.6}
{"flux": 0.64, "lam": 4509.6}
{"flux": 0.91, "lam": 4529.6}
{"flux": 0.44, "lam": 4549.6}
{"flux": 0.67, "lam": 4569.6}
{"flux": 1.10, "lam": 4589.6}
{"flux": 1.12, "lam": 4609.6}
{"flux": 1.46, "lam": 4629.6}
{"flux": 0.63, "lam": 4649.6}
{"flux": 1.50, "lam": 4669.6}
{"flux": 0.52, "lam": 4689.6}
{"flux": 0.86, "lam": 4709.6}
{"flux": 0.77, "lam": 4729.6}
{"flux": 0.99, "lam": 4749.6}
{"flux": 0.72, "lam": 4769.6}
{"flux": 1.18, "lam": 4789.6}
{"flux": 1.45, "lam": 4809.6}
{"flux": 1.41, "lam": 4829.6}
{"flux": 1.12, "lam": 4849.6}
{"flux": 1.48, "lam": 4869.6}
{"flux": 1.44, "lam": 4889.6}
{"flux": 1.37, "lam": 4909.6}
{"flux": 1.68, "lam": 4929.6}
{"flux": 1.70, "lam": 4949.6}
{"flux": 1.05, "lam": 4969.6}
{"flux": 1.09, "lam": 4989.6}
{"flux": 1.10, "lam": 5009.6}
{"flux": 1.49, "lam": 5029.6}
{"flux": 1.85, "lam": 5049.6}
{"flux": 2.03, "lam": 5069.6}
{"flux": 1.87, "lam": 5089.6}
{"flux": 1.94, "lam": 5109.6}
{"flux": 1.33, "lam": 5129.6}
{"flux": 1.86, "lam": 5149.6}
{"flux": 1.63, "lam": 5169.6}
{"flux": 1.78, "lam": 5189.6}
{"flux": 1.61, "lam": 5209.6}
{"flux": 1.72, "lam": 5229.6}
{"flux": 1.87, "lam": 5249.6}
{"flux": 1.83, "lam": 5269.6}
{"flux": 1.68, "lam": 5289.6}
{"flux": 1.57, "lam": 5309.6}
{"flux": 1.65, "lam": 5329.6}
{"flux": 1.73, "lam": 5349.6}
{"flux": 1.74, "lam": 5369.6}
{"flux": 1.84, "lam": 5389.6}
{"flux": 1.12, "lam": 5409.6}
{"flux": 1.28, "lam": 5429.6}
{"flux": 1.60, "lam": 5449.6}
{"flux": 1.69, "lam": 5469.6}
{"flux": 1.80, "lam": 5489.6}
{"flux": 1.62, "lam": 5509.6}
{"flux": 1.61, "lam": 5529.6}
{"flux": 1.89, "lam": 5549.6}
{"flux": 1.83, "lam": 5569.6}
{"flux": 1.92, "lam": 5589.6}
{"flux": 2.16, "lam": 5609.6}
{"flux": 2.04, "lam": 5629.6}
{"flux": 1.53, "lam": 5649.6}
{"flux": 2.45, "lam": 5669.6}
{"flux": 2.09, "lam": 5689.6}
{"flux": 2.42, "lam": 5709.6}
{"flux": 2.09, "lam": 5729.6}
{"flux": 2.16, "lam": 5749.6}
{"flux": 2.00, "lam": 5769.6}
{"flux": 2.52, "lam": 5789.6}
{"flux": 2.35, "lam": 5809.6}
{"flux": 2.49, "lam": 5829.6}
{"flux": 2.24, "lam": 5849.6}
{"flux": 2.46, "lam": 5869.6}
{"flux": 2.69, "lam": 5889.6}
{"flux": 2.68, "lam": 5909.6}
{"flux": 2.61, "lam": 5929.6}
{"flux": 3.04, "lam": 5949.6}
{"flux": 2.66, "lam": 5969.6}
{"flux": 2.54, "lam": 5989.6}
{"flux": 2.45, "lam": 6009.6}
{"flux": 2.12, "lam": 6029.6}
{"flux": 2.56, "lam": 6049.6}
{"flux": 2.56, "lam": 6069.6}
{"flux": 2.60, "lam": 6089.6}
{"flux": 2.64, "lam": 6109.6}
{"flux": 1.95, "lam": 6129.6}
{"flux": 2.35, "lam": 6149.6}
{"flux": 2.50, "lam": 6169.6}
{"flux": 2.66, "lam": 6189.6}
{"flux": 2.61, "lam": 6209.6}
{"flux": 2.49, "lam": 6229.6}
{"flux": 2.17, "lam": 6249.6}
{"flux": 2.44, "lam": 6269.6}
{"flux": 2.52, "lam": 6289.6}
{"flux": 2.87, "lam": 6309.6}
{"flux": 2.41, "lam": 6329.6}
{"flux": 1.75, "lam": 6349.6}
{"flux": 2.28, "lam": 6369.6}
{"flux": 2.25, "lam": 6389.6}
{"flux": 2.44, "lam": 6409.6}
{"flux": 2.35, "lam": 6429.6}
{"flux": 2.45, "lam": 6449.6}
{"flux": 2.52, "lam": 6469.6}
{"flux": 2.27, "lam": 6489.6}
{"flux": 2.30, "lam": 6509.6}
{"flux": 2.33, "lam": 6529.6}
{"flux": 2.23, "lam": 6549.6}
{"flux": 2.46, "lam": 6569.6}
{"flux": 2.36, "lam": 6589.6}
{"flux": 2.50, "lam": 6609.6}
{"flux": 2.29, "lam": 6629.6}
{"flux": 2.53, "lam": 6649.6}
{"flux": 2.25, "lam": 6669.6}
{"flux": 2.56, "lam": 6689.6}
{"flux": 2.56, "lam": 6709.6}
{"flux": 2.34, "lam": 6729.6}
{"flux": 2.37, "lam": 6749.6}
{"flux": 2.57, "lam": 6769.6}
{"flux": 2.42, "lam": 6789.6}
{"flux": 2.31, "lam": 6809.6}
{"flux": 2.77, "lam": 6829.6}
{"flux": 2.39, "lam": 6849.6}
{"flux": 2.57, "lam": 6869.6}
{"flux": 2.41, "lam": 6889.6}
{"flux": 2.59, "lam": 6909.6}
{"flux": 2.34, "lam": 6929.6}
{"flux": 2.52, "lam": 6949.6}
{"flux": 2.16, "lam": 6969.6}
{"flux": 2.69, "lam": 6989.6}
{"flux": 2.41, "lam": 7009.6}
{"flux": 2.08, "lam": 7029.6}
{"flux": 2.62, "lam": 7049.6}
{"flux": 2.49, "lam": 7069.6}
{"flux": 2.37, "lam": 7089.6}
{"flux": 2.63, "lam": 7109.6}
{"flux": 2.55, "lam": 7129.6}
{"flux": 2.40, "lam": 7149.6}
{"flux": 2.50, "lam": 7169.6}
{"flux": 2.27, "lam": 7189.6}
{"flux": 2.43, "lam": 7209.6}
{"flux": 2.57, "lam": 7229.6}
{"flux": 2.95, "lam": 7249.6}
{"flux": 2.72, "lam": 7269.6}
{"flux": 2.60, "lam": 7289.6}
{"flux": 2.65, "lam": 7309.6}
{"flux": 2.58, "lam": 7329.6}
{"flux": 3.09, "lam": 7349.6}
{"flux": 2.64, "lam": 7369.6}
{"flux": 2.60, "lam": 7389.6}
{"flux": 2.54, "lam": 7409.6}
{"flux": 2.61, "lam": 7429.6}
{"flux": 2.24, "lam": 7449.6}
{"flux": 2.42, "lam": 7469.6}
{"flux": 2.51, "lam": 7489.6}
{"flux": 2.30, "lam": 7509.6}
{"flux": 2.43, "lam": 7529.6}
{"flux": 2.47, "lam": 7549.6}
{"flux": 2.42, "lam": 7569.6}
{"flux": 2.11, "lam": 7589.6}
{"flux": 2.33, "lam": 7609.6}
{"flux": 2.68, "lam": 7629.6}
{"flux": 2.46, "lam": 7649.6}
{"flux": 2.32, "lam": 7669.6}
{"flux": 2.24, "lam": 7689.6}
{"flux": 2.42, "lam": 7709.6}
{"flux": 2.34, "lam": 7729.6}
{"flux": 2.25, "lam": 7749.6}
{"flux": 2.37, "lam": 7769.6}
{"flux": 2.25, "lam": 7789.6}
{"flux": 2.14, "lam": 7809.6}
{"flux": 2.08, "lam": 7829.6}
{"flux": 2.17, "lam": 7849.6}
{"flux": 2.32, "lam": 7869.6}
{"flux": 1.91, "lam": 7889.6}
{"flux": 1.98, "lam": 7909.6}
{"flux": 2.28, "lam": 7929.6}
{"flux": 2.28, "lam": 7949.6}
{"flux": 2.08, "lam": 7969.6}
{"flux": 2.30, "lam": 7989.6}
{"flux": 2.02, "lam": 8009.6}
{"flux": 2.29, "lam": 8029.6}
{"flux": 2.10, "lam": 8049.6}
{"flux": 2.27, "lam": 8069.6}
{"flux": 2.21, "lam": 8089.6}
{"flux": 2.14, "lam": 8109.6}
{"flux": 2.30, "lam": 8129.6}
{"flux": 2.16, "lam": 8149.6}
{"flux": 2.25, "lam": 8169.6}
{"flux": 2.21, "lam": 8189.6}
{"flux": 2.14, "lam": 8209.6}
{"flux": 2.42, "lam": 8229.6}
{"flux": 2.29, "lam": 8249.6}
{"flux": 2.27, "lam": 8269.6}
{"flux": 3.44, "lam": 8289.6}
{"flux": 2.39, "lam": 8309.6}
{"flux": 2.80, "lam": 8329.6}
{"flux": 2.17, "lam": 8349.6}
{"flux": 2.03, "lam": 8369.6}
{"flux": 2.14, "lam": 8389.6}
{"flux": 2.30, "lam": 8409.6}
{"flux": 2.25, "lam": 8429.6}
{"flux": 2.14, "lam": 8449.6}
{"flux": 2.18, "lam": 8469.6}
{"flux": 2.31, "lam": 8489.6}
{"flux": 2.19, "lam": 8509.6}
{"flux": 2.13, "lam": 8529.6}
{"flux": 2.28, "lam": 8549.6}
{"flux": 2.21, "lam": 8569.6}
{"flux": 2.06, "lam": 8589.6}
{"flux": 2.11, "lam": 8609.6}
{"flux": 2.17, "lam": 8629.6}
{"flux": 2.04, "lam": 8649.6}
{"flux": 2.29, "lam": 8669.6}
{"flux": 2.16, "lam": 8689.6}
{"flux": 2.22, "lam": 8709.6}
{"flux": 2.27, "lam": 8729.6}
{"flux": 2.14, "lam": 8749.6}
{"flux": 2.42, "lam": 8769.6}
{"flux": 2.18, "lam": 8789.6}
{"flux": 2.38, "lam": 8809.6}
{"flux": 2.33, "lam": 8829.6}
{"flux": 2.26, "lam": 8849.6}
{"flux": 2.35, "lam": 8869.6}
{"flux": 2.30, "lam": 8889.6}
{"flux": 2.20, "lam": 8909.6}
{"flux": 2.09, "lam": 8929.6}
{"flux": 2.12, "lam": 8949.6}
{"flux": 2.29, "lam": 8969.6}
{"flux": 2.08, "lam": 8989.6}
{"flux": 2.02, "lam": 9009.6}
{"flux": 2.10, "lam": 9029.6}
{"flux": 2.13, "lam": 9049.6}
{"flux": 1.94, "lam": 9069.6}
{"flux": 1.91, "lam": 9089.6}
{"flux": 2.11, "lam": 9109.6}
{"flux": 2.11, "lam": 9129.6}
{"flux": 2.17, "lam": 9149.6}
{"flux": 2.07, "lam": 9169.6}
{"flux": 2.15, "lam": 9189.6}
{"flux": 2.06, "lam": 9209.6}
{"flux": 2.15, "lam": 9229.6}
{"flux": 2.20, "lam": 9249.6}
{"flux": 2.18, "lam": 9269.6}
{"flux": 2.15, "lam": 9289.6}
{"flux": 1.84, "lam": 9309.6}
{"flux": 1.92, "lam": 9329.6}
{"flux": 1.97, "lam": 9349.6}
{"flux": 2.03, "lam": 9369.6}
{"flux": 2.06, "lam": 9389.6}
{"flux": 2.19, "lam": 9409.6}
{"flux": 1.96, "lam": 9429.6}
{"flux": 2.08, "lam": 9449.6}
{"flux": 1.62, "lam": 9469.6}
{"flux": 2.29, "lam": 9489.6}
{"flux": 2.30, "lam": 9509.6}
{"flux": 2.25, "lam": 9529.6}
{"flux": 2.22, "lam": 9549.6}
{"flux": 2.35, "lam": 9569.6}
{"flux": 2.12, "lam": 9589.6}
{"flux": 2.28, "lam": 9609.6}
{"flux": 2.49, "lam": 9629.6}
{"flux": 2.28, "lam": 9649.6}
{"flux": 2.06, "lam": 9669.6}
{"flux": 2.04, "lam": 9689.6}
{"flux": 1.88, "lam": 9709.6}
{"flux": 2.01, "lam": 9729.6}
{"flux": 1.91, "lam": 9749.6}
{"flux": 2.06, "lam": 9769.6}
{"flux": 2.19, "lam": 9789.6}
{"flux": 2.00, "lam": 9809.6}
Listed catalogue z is 0.26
